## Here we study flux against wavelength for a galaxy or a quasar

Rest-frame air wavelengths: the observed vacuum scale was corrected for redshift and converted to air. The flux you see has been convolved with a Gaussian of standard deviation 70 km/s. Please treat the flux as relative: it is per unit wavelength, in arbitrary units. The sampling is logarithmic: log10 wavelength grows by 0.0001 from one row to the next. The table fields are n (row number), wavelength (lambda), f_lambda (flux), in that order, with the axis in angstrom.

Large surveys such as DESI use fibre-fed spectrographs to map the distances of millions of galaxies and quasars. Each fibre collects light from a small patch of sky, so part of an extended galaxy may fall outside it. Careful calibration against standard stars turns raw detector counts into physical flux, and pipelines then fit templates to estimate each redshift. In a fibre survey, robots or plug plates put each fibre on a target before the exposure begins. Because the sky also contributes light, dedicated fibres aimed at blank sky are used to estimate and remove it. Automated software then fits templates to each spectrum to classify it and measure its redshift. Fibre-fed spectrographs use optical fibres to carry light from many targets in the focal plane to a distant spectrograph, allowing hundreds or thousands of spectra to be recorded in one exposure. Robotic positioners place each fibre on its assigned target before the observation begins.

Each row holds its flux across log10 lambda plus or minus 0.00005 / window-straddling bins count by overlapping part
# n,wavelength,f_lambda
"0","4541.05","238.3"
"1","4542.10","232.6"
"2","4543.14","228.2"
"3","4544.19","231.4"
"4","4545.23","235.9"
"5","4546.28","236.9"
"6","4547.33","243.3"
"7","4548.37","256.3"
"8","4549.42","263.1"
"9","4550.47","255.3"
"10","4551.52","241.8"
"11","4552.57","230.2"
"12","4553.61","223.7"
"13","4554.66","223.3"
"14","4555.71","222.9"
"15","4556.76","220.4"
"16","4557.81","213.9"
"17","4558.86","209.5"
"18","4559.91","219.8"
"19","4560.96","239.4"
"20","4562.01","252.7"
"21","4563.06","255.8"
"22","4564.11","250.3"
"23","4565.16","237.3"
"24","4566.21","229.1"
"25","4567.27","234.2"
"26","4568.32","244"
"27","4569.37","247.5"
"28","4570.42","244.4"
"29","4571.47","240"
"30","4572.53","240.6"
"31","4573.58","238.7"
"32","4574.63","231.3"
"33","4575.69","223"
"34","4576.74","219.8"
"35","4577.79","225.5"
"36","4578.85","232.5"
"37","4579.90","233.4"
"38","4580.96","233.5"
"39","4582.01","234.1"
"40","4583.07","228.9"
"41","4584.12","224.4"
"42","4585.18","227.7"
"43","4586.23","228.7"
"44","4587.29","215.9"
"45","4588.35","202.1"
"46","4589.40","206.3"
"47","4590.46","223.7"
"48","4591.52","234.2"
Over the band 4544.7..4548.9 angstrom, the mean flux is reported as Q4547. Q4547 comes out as 243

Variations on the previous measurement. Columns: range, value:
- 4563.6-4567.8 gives 237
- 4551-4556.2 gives 229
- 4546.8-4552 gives 252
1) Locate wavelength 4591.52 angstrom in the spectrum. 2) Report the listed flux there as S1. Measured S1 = 234.2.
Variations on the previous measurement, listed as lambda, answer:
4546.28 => 236.9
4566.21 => 229.1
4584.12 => 224.4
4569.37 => 247.5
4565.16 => 237.3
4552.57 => 230.2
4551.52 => 241.8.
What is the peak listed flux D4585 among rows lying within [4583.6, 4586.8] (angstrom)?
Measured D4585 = 228.7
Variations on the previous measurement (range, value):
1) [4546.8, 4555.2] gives 263.1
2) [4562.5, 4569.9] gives 255.8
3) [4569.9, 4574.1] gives 244.4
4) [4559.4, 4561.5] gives 239.4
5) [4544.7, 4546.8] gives 236.9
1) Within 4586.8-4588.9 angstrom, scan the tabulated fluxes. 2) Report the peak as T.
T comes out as 215.9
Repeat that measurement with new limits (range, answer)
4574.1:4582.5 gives 234.1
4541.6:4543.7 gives 232.6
